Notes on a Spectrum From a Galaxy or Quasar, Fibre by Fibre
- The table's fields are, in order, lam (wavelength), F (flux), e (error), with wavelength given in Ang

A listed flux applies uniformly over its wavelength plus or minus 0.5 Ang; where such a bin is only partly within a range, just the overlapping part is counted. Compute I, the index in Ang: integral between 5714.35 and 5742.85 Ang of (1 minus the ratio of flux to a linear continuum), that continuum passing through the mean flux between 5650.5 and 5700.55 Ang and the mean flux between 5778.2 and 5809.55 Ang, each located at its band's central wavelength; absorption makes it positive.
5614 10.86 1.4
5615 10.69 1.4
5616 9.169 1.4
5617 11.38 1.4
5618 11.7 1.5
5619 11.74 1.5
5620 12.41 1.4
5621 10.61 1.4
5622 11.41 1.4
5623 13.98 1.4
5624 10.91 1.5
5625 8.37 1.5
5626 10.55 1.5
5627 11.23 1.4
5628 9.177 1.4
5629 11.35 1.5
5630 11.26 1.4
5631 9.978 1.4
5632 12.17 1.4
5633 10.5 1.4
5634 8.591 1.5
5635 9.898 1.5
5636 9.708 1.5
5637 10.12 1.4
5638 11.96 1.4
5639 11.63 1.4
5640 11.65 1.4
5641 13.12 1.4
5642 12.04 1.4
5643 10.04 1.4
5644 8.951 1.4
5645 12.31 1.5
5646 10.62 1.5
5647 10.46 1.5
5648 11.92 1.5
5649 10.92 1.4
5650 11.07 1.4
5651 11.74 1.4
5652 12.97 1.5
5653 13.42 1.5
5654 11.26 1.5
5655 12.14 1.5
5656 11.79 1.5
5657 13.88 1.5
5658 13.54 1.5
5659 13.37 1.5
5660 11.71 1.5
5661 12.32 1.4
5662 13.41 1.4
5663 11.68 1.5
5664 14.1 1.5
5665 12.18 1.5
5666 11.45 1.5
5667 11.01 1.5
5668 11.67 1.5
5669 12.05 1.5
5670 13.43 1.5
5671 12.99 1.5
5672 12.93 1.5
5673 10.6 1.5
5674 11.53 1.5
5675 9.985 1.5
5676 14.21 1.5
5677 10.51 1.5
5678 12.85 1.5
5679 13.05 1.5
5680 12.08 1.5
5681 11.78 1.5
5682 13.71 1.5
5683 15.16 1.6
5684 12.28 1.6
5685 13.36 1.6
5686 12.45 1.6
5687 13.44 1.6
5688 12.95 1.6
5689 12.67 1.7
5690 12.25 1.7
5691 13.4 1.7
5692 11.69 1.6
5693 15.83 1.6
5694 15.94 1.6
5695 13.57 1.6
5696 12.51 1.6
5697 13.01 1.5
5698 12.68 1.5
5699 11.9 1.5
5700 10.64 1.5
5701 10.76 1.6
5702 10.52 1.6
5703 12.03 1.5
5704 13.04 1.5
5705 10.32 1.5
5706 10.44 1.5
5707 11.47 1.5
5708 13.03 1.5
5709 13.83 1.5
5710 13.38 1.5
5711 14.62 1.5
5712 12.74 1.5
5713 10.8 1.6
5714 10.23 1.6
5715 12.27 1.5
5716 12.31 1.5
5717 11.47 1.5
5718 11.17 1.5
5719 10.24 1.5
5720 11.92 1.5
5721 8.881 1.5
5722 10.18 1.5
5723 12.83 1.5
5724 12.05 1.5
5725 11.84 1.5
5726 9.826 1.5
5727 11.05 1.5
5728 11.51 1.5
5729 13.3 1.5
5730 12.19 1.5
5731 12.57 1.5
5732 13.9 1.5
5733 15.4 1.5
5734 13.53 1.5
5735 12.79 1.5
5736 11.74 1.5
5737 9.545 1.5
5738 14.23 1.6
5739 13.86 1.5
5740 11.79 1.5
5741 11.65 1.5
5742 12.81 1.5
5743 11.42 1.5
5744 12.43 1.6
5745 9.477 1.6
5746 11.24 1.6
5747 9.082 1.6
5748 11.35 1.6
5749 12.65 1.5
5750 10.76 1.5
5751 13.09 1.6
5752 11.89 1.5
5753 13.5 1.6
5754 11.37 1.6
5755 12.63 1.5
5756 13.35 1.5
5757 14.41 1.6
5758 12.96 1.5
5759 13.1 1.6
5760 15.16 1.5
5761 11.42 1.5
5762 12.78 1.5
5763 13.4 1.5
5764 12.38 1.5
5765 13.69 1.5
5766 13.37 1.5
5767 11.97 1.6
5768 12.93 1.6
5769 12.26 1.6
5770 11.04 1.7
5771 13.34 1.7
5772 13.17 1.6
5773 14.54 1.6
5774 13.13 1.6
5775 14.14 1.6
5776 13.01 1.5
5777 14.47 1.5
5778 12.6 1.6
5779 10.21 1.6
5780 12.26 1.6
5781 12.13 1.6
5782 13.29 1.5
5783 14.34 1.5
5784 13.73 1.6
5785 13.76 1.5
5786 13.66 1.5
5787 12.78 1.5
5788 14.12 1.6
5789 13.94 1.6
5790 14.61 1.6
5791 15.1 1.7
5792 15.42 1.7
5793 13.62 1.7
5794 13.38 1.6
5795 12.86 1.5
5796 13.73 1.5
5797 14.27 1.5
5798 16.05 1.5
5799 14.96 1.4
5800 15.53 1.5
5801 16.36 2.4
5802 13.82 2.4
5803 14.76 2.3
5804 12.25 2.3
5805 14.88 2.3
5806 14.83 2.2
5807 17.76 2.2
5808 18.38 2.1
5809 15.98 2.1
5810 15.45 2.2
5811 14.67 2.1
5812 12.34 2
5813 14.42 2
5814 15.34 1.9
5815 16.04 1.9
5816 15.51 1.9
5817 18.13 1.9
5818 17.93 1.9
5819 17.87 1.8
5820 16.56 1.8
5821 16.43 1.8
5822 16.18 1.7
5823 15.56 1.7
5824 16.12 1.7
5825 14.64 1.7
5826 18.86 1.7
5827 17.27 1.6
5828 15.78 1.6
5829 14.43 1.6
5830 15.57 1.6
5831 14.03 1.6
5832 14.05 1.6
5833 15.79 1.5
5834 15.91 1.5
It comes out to 2.9 Ang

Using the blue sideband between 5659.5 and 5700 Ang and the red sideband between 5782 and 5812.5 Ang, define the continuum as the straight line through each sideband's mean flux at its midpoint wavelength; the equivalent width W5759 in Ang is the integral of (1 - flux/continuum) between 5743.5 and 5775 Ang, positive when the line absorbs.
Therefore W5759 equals 3.2 Ang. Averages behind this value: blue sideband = 12.6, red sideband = 14.6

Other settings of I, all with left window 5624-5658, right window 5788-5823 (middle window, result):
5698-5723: 2.4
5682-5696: -1.2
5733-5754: 2.6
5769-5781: 1.4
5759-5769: 0.9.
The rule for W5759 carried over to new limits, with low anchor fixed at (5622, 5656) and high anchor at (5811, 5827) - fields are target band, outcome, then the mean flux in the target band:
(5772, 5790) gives 2.1 Ang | 13.3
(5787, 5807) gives 1.3 Ang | 14.5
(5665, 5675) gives 0.1 Ang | 11.9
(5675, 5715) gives 0.3 Ang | 12.6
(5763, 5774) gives 1.4 Ang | 12.9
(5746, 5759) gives 1.8 Ang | 12.2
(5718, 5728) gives 1.8 Ang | 11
